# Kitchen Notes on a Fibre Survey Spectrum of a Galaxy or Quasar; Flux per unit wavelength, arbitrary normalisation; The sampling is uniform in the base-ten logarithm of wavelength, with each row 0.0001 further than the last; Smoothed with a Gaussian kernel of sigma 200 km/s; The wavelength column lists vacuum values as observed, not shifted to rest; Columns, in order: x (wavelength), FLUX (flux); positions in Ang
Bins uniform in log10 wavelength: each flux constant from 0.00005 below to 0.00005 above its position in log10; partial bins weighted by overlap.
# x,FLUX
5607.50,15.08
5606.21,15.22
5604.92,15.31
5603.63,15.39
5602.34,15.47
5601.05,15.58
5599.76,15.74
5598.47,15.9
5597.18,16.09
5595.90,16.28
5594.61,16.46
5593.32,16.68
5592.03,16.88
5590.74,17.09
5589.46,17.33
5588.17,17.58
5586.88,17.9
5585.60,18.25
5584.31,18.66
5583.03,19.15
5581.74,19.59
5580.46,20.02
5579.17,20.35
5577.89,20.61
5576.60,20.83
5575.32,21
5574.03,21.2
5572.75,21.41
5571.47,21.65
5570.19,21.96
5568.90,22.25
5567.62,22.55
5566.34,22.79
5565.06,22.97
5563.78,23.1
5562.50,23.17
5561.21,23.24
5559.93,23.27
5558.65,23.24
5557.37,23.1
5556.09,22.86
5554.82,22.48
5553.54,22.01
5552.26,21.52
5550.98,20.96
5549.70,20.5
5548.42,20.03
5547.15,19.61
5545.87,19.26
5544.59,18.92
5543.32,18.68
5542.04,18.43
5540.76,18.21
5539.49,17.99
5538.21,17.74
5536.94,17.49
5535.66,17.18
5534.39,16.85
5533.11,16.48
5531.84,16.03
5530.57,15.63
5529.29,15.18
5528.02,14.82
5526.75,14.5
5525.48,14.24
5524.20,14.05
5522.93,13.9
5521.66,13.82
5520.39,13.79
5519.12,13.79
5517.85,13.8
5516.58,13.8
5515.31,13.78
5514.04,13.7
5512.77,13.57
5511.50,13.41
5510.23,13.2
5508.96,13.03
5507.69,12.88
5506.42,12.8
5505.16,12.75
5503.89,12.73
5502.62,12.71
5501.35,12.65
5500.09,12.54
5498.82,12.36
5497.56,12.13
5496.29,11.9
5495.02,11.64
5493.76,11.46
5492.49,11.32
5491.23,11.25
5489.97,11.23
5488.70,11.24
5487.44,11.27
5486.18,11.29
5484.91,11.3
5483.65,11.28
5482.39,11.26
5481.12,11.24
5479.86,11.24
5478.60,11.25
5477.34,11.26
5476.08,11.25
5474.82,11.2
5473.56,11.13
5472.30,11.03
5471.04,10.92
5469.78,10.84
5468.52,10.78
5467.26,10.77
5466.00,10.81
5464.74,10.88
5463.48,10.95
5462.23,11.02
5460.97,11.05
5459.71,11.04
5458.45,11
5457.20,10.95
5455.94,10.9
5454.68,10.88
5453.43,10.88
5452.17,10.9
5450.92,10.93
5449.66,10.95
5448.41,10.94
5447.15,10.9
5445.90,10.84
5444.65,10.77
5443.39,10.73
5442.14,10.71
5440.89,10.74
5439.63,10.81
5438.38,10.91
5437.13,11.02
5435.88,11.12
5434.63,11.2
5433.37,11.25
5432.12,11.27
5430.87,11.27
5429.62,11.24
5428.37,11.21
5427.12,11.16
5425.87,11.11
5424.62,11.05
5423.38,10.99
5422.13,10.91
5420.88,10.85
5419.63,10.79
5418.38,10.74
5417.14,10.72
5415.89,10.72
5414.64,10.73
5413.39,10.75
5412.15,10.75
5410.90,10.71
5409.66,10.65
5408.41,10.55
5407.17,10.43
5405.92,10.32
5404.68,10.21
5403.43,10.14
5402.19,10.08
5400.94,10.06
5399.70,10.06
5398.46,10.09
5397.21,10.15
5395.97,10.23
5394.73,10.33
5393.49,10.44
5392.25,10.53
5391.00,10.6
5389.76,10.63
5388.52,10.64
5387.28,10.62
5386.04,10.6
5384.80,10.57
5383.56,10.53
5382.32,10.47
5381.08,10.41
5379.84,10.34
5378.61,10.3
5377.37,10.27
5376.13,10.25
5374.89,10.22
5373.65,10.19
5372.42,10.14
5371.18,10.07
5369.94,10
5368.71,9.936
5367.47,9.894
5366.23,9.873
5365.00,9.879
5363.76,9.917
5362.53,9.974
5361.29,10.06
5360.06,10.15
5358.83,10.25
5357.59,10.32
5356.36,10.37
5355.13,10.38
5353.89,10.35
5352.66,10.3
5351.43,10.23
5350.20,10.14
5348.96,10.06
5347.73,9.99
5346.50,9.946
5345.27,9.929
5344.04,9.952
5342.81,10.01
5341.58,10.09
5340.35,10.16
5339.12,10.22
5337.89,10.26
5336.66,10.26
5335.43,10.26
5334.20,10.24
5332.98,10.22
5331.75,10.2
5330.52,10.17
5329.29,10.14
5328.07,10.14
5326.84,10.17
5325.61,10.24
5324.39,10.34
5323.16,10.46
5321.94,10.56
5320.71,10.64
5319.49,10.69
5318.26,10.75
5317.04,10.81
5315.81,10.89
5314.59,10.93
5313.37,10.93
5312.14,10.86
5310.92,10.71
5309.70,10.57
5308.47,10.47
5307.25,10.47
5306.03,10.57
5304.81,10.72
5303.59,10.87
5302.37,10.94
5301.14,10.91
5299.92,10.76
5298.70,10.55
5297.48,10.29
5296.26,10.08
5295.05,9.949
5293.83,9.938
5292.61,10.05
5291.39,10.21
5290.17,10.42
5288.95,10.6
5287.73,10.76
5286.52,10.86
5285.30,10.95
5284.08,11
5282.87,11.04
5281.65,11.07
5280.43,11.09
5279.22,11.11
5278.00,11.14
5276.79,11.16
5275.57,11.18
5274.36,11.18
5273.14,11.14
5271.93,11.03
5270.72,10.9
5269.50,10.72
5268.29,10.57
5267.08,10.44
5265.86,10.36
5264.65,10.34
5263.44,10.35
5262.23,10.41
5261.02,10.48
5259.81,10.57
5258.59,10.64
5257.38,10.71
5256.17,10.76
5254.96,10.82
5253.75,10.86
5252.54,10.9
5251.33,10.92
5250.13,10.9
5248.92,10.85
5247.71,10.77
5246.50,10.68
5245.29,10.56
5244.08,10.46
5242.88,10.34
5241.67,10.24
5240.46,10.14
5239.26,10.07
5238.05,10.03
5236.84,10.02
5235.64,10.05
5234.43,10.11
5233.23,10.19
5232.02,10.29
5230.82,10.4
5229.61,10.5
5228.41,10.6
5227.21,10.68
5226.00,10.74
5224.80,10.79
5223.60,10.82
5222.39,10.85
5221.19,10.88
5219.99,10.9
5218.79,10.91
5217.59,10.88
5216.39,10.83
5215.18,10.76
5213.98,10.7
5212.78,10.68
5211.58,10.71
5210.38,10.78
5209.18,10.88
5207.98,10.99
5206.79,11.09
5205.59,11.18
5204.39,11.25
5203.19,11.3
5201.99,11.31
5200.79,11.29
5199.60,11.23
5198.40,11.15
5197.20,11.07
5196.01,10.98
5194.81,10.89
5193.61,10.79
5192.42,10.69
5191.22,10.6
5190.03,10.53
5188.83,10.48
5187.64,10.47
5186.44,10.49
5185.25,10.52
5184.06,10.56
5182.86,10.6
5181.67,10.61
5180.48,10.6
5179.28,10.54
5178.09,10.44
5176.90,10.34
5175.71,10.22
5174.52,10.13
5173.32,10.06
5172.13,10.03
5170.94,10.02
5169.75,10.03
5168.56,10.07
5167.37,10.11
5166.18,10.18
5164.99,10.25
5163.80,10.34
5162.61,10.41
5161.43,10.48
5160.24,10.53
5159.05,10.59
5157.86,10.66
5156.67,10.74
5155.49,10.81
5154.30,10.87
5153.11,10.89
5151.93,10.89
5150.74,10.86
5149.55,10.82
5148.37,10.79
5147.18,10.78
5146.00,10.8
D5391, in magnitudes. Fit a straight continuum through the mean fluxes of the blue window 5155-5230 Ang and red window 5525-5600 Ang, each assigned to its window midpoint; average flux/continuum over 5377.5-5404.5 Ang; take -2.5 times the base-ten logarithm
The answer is 0.42 mag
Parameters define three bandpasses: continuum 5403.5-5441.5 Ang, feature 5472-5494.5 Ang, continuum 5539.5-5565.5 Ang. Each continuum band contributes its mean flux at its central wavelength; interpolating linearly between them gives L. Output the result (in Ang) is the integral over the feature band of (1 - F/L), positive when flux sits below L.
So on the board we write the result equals 6.3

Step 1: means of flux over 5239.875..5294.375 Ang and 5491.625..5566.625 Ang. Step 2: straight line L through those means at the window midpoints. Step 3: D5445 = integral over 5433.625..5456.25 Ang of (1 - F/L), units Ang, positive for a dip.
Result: 5.8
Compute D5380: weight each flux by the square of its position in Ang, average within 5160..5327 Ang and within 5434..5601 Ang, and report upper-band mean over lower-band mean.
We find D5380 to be 1.58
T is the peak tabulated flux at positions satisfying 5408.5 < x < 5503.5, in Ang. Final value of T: 12.71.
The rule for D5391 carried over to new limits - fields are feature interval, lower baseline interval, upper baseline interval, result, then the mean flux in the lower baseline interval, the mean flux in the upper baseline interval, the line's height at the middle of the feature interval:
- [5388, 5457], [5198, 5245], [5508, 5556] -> 0.327 mag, 10.7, 16.6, 14.5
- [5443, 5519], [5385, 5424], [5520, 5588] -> 0.275 mag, 10.5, 19.4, 15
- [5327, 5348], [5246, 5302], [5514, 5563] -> 0.223 mag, 10.7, 17.9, 12.4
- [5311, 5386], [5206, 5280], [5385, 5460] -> 0.045 mag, 10.7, 10.7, 10.7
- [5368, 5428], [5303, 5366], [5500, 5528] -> 0.095 mag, 10.3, 13.5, 11.4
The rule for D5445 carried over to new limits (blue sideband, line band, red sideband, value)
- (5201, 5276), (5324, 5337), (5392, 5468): 0.6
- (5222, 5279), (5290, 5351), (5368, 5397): 0.6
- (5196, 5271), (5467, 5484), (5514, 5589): 5.8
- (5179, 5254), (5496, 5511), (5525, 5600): 4.3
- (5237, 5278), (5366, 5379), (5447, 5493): 0.9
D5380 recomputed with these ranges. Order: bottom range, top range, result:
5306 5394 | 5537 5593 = 2.14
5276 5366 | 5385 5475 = 1.08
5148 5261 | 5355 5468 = 1.08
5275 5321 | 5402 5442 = 1.06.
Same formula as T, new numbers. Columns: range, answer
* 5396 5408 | 10.43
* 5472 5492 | 11.3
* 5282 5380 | 11.04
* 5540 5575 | 23.27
